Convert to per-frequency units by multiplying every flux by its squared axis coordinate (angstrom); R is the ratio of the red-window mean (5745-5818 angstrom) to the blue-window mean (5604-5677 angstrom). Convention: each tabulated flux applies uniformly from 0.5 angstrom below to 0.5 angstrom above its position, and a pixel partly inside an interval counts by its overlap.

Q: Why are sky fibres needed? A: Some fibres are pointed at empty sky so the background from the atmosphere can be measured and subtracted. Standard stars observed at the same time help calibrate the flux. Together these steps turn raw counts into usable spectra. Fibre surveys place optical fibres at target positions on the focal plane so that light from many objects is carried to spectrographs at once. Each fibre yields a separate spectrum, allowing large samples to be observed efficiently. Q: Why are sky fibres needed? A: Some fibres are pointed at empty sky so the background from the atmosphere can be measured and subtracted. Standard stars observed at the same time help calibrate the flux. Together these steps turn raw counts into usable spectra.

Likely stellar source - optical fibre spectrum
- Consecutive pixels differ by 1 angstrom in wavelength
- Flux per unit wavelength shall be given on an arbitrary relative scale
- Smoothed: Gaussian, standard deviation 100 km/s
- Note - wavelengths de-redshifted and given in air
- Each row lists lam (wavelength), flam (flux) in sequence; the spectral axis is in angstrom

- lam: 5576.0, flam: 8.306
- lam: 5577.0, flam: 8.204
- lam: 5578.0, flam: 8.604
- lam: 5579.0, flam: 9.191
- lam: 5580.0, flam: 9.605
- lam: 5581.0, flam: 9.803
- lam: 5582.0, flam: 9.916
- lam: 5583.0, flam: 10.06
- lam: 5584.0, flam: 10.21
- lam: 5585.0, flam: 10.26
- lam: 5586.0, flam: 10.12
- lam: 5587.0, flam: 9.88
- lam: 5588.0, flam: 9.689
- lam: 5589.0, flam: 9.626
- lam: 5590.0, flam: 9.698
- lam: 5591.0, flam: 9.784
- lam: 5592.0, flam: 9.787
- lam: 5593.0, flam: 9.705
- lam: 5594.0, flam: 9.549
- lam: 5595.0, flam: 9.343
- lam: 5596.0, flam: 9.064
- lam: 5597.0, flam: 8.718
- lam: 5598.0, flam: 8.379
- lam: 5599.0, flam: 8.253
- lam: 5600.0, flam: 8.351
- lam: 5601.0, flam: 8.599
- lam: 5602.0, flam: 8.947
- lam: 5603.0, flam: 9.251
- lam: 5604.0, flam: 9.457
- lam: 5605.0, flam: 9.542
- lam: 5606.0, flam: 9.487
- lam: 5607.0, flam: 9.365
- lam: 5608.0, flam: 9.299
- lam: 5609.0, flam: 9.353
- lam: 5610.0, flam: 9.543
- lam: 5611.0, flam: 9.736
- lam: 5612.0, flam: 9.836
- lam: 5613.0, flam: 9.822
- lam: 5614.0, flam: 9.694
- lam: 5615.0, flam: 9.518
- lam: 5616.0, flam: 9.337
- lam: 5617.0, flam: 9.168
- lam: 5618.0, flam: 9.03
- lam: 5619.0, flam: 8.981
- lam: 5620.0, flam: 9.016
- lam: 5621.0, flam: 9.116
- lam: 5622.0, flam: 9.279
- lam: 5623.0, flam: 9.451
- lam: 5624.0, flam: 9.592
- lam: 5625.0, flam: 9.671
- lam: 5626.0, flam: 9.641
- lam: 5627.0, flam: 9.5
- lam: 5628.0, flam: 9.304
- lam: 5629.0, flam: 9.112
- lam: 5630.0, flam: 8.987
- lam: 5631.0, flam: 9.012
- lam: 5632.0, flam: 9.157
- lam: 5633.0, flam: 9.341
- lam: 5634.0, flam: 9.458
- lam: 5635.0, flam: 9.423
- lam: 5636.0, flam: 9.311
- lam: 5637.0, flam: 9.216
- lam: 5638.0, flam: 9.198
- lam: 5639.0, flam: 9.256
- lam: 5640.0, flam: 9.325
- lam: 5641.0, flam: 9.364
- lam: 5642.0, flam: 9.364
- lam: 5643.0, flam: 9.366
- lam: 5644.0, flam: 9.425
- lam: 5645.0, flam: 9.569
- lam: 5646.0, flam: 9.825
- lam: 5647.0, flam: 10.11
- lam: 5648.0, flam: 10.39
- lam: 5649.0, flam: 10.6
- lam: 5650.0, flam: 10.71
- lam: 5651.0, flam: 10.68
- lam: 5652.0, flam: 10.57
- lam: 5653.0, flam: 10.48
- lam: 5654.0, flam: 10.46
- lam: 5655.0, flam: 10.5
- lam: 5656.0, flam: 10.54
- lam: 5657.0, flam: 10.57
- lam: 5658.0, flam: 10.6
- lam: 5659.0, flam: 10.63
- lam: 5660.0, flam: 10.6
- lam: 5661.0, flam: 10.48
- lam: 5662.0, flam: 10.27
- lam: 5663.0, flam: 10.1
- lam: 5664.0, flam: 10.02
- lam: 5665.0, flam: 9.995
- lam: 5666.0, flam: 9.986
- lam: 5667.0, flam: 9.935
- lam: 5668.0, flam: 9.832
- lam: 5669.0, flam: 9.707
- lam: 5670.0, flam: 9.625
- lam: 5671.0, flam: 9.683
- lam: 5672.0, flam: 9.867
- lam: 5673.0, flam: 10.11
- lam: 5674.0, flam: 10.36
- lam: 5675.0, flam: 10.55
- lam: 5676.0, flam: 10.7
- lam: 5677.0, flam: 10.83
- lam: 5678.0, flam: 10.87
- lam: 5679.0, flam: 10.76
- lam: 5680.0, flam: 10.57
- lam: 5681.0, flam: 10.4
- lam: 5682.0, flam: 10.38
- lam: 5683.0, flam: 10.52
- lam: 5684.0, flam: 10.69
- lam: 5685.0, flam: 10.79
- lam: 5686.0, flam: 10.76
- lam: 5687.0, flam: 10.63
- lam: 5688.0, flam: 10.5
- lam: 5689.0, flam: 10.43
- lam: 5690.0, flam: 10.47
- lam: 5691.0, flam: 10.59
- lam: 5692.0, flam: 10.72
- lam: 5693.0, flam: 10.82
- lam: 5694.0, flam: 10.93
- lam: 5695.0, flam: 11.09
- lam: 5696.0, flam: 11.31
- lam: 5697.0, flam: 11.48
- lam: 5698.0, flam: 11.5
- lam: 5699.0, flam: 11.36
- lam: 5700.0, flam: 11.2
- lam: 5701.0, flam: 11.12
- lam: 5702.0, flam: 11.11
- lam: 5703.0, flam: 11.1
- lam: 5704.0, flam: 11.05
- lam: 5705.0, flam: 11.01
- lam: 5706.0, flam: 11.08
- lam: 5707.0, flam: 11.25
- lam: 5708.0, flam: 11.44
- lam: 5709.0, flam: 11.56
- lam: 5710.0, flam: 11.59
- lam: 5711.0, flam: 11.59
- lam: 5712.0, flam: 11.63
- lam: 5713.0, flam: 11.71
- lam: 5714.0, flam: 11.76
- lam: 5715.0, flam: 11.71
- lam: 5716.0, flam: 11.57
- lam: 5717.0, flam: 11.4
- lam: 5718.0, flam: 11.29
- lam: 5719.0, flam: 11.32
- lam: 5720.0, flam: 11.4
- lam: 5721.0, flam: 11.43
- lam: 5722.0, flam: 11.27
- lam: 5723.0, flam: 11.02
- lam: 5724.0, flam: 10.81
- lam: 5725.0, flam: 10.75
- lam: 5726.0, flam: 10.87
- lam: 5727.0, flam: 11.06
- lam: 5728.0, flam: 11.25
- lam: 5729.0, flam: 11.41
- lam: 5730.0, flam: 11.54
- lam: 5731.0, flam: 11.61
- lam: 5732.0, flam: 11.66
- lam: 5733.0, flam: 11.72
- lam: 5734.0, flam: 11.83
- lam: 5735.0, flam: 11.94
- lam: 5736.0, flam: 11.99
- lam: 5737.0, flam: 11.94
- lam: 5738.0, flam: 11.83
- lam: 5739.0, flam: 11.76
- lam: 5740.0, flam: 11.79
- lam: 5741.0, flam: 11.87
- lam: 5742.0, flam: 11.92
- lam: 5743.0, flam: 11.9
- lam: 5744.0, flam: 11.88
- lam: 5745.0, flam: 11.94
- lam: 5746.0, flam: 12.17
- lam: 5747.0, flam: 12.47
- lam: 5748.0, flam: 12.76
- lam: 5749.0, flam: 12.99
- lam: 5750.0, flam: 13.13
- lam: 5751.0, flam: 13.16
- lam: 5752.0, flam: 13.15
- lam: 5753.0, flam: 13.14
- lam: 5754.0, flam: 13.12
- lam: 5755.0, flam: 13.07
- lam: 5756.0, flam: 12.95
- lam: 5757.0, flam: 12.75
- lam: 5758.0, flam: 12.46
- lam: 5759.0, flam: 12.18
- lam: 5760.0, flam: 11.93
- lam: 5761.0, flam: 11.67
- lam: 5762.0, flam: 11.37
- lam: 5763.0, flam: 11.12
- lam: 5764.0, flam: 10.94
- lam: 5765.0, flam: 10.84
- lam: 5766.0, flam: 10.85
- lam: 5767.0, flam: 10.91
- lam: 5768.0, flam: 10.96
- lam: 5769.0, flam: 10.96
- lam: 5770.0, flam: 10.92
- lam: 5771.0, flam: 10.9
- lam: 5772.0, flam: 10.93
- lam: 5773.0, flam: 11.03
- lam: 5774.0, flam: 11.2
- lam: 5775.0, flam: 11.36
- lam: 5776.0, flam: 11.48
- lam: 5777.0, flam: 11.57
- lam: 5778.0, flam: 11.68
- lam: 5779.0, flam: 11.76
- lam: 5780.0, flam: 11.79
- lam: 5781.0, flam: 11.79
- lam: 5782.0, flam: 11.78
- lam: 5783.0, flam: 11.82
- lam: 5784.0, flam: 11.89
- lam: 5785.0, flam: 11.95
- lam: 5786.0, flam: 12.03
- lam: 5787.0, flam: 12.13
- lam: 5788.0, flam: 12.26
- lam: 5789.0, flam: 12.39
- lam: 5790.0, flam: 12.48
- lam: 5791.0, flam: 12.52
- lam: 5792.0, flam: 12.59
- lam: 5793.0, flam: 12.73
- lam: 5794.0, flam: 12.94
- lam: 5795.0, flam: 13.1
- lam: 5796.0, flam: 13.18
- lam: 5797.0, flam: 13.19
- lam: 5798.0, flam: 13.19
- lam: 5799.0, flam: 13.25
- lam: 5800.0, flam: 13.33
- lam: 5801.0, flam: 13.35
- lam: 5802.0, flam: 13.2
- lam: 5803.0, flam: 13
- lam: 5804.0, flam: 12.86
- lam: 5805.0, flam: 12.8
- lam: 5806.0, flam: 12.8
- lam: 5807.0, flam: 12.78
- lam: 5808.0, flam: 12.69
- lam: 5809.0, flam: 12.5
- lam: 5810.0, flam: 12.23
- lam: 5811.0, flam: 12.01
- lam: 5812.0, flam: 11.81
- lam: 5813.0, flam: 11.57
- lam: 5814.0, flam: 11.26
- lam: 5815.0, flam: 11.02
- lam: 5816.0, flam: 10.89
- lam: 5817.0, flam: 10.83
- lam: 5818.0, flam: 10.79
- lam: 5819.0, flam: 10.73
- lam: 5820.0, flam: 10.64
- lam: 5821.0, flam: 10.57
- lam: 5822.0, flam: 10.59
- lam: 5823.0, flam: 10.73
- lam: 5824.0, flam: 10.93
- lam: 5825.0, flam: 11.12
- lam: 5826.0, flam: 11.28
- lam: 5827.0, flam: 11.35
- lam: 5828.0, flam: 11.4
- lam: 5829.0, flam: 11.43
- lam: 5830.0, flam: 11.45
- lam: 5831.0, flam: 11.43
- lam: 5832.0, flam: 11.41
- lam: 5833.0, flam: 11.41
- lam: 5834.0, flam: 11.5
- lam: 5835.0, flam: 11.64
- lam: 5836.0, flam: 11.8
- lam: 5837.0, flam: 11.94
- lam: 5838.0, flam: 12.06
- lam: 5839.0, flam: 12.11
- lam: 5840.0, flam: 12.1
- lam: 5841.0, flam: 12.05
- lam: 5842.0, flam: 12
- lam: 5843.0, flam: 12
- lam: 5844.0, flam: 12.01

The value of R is 1.3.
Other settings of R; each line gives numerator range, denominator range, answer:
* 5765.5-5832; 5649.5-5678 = 1.20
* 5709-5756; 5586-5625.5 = 1.33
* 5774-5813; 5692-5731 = 1.13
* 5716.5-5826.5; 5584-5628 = 1.34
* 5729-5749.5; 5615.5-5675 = 1.26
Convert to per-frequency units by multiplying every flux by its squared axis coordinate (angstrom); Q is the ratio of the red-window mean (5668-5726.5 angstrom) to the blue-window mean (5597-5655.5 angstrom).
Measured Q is 1.2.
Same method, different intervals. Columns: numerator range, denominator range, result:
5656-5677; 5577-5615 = 1.11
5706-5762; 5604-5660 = 1.27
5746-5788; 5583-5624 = 1.34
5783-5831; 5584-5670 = 1.33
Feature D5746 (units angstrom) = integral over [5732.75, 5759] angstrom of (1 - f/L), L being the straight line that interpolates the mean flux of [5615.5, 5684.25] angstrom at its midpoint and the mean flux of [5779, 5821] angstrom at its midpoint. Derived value -2.3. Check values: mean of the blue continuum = 9.89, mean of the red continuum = 12.2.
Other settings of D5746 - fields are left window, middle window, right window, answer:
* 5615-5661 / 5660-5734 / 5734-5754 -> 1.71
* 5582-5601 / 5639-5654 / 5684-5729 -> 0.43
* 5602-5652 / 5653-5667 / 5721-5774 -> -0.33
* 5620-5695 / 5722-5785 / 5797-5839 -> -3.74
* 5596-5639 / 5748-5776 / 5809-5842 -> -2.93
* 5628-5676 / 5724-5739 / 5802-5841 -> -1.10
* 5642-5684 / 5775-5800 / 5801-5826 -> -1.86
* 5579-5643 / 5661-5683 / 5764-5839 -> -0.14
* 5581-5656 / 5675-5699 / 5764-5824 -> -0.76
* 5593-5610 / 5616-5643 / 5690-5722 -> 1.10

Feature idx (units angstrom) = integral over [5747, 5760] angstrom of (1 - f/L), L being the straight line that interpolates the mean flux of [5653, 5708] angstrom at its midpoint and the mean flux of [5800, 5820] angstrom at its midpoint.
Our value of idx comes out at -1.63 angstrom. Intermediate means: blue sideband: 10.6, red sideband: 12.1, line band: 12.9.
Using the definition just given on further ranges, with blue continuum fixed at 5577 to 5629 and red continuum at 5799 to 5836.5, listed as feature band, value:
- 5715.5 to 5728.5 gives -0.6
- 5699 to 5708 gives -0.6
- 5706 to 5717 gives -1.0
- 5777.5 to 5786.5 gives -0.4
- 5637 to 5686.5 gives -0.8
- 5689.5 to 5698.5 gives -0.5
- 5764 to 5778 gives 0.2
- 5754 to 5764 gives -1.0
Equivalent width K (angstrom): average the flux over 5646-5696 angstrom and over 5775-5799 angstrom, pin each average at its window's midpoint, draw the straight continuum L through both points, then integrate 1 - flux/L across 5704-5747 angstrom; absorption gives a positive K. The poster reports -0.9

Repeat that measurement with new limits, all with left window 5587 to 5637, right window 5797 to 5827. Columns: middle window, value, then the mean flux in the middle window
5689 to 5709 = -1.23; 11.1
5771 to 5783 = -0.03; 11.5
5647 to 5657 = -0.71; 10.5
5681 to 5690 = -0.27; 10.6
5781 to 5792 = -0.53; 12.1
